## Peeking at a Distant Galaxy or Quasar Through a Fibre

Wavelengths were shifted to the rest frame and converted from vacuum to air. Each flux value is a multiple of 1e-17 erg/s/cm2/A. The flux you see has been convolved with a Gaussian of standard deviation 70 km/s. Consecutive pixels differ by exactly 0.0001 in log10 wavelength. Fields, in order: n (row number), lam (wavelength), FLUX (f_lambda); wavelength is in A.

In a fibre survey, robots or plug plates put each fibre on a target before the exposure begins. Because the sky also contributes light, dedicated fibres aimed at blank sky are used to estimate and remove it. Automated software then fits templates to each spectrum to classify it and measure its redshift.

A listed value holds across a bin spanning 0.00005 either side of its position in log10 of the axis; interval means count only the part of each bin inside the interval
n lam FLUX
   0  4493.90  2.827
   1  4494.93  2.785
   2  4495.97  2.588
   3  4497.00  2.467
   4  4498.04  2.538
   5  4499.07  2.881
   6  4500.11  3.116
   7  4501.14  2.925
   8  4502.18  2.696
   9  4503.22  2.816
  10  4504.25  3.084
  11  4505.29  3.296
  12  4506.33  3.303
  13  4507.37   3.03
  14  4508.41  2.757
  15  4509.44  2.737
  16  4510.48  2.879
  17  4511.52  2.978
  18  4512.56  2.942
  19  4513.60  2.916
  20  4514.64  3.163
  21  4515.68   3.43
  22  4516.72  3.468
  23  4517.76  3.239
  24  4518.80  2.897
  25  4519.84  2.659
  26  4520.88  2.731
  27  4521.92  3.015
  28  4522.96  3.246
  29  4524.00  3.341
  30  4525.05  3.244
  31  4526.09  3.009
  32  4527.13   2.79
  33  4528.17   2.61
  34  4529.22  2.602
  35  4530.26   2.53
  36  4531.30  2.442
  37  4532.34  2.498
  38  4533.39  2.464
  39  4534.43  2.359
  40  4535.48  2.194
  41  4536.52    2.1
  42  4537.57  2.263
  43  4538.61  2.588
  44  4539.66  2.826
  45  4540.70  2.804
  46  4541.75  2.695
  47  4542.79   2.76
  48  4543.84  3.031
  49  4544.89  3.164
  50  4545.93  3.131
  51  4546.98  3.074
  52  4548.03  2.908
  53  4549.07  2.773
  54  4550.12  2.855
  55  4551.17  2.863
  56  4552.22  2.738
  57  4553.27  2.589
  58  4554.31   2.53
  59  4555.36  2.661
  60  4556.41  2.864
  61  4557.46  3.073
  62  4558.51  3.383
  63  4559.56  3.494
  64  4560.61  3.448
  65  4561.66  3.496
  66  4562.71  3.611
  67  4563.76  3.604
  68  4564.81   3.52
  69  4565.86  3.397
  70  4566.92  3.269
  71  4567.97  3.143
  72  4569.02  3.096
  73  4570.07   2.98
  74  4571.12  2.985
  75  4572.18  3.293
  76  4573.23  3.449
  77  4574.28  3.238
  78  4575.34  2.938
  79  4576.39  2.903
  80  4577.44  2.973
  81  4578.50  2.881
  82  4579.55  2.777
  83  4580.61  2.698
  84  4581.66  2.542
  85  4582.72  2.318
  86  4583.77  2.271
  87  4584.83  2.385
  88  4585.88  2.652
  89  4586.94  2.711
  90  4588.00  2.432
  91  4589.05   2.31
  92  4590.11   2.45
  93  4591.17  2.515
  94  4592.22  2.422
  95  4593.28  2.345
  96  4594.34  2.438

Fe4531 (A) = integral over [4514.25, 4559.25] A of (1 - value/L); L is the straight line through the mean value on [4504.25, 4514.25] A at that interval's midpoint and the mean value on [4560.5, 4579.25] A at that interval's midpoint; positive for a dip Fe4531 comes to 3.83 A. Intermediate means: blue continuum 2.99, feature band 2.83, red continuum 3.22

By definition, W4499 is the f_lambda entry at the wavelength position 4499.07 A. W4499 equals 2.881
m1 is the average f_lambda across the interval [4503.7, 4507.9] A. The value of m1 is 3.17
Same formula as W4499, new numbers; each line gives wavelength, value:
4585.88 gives 2.652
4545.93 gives 3.131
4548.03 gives 2.908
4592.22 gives 2.422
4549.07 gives 2.773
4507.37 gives 3.03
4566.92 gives 3.269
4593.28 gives 2.345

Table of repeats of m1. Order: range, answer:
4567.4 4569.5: 3.13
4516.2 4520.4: 3.06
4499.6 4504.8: 2.93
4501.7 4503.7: 2.75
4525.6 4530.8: 2.71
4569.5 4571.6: 2.99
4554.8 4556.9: 2.75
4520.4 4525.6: 3.12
